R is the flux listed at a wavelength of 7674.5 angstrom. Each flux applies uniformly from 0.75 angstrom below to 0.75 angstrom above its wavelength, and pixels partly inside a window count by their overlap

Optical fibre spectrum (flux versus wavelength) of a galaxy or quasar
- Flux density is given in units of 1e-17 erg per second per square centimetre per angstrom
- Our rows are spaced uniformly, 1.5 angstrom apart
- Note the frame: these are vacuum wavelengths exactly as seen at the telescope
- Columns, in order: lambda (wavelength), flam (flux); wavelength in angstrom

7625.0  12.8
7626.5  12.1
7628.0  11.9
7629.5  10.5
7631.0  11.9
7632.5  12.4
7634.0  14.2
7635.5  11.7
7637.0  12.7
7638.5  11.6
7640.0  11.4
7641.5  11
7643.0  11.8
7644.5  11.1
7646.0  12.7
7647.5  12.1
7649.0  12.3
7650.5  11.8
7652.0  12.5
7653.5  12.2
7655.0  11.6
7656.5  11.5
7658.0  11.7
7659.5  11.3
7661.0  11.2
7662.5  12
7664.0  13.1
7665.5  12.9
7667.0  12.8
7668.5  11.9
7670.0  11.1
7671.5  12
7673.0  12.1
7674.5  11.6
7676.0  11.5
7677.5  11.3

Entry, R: 11.6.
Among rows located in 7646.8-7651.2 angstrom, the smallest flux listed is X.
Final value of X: 11.8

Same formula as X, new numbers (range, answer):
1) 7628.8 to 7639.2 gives 10.5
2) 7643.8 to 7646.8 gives 11.1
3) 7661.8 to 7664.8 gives 12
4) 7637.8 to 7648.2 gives 11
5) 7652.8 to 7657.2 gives 11.5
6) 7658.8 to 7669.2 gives 11.2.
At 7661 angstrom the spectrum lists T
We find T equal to 11.2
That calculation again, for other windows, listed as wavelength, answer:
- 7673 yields 12.1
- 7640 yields 11.4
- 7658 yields 11.7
